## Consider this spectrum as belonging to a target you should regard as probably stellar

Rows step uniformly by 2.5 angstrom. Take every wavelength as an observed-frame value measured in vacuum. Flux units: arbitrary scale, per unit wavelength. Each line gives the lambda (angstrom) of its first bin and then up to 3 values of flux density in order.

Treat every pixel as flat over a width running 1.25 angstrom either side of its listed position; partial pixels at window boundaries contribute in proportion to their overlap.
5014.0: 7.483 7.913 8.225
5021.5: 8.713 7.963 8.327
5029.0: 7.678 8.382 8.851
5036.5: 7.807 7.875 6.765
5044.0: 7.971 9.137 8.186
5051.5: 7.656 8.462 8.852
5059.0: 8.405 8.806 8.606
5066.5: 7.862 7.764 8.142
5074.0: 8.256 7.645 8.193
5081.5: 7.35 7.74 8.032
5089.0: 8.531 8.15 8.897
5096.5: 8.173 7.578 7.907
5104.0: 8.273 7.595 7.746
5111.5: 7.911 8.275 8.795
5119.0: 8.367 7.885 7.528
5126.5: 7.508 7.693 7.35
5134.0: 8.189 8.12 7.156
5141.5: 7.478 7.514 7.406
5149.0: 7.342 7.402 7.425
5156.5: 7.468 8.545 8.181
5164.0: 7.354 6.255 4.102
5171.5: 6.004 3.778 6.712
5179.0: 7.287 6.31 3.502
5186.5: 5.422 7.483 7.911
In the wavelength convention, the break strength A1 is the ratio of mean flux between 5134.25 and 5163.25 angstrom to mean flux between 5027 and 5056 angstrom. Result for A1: 0.95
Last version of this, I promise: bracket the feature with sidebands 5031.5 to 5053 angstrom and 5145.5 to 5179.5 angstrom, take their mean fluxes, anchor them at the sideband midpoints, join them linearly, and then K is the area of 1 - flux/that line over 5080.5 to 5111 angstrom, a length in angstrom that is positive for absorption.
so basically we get -2.1 angstrom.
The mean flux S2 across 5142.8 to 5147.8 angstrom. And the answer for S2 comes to 7.46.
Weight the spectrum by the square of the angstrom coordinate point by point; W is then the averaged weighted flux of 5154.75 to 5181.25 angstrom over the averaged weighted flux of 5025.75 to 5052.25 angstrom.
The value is 0.86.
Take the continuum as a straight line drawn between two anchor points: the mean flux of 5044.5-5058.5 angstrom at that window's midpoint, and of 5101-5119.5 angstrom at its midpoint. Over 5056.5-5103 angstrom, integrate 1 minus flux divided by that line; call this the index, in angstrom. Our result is 0.8 angstrom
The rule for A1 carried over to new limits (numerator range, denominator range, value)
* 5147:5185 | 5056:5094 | 0.80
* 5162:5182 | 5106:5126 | 0.75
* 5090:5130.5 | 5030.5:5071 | 0.98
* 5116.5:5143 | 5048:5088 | 0.96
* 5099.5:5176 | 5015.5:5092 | 0.91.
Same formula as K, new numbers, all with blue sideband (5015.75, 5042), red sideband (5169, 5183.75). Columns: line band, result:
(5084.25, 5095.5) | -1.98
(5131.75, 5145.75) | -3.02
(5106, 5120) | -2.97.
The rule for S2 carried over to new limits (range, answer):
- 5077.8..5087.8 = 7.83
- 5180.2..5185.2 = 4.94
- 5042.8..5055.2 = 8.28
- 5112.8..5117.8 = 8.54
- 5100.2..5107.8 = 7.92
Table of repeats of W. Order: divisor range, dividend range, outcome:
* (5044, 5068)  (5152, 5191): 0.80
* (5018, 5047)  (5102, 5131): 1.01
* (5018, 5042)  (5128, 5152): 0.98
